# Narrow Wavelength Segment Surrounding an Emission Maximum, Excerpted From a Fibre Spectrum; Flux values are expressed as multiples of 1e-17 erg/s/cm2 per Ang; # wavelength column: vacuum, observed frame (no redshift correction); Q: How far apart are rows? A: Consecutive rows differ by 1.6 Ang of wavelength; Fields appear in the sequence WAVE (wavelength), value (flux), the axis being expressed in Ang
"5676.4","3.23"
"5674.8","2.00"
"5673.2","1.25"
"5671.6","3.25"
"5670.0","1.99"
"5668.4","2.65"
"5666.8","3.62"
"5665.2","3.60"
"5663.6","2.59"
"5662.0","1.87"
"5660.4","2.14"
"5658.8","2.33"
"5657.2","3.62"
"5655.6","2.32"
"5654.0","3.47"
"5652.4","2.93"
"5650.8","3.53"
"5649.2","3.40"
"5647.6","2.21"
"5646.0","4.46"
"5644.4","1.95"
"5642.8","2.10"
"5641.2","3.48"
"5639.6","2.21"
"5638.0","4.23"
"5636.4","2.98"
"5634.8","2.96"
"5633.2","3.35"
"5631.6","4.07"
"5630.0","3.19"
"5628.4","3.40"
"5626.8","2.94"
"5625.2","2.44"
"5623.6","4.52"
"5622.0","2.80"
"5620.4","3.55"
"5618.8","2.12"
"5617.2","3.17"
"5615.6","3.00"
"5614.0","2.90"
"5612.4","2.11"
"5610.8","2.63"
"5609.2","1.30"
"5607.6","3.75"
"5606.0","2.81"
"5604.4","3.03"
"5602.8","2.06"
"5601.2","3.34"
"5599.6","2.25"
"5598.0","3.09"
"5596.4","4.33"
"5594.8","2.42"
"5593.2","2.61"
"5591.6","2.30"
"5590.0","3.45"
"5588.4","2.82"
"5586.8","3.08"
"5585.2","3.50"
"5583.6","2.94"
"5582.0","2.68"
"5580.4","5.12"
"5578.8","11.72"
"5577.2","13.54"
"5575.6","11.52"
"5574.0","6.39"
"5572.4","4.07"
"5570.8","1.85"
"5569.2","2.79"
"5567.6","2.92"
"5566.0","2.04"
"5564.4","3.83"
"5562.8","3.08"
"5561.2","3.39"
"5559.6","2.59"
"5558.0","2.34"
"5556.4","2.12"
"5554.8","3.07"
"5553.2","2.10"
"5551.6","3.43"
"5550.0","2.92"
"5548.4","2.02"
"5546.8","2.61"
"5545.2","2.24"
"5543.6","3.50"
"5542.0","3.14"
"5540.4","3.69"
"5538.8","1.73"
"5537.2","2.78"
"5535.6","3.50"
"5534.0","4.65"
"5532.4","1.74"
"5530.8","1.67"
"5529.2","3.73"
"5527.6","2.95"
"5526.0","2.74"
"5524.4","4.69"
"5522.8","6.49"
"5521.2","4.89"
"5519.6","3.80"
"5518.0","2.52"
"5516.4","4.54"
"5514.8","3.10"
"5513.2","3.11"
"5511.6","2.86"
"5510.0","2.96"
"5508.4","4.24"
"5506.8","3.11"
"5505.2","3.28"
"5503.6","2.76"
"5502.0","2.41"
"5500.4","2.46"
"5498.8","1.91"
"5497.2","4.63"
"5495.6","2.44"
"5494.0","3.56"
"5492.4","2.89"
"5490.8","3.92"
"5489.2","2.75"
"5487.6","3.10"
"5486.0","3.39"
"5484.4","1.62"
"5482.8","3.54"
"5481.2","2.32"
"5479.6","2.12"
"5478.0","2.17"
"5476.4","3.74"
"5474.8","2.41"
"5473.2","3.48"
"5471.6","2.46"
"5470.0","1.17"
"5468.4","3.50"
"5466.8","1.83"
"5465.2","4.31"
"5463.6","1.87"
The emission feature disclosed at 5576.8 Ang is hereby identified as [O III]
